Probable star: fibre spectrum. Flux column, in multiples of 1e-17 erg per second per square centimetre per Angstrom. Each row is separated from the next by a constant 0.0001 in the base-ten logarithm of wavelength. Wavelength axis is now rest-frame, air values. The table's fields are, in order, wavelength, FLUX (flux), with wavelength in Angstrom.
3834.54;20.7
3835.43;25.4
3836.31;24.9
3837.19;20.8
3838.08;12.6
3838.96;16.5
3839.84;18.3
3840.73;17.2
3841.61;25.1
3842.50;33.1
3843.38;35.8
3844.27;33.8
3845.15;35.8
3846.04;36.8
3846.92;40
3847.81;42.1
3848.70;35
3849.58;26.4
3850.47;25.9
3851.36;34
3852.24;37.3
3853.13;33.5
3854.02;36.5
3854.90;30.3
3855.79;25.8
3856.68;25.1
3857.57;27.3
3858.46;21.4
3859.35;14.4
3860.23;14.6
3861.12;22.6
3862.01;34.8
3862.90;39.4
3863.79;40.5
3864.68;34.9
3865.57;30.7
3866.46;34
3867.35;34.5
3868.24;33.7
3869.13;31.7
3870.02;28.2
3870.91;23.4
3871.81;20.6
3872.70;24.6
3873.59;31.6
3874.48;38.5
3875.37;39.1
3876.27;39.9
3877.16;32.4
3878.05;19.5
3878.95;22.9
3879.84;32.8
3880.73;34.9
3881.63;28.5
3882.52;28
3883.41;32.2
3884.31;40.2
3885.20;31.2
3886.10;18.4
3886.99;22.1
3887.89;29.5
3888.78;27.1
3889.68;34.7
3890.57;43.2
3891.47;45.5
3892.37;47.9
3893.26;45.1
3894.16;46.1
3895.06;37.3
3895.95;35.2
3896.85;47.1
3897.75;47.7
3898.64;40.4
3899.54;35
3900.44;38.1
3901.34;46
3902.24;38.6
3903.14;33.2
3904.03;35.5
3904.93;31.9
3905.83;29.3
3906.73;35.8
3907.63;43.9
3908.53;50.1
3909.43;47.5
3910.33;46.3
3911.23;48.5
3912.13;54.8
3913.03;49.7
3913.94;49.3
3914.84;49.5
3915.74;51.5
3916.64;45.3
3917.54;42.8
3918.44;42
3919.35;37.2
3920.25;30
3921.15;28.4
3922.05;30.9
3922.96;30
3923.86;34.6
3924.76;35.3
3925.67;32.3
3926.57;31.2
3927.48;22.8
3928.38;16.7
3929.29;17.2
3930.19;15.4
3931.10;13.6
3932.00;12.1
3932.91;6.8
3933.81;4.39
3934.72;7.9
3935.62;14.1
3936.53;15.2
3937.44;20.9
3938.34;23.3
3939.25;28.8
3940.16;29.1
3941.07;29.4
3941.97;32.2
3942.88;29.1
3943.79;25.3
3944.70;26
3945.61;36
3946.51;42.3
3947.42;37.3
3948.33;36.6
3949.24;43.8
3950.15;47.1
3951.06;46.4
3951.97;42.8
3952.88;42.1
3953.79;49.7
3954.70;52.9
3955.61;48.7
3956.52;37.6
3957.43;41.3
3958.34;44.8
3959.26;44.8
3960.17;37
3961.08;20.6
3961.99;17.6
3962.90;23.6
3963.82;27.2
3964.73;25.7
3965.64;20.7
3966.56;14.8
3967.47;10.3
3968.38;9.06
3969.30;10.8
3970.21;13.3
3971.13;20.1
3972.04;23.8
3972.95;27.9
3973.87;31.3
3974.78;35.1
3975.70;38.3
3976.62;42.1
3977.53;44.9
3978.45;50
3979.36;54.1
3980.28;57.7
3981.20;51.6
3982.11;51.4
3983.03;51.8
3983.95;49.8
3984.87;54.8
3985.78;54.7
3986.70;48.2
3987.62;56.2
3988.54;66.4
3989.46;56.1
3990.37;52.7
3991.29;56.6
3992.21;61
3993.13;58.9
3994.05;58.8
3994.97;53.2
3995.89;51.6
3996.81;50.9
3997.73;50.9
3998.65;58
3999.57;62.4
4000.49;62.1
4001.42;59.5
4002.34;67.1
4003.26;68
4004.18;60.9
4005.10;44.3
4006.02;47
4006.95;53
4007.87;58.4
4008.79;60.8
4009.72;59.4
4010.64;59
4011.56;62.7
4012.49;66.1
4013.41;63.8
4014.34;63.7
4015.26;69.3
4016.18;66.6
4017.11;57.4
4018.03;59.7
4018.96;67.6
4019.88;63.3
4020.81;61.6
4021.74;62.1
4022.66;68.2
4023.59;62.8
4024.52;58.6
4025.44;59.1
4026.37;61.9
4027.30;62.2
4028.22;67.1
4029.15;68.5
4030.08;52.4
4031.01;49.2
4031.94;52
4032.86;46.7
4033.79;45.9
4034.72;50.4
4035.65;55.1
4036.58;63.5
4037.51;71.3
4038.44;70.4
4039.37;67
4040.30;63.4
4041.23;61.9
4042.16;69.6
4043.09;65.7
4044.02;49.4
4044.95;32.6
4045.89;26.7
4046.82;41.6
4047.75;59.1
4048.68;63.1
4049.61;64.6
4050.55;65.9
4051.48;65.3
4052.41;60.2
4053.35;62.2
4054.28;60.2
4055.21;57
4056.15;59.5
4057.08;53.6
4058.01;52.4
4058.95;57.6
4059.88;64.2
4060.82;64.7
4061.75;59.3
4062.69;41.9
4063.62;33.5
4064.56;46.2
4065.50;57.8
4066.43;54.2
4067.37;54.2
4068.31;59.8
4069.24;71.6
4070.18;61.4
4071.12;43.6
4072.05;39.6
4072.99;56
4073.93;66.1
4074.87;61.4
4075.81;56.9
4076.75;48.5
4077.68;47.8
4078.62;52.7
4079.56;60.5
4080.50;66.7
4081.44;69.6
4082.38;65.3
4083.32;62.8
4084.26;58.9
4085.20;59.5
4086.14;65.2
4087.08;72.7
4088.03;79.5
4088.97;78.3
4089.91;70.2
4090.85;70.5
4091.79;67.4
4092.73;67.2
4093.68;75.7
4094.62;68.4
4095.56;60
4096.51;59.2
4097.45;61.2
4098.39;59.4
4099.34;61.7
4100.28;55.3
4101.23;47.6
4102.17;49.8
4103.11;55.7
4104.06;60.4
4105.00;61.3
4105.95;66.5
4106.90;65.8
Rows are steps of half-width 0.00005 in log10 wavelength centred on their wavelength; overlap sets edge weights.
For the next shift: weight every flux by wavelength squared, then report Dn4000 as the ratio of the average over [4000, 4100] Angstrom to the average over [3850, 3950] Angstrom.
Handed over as 1.98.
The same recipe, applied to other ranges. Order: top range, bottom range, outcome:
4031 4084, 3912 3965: 1.87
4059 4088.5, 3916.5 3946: 2.46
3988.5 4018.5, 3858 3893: 2.03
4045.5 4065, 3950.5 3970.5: 1.86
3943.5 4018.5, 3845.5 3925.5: 1.38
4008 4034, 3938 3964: 1.74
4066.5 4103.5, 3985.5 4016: 1.09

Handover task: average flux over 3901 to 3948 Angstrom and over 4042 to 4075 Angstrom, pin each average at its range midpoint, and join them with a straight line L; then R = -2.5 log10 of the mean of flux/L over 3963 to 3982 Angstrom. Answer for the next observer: 0.31 mag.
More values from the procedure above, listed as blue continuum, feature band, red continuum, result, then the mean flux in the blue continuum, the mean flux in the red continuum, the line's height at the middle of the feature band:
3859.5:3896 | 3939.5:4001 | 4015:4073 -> 0.15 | 32.3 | 57.7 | 46.5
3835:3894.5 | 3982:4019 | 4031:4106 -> -0.17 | 30.6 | 58.8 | 49.4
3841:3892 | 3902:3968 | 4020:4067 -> 0.24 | 31.1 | 57.4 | 41.3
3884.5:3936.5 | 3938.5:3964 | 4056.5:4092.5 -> 0.12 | 34.3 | 59.3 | 40.5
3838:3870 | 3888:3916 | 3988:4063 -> -0.11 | 29.9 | 58.7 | 38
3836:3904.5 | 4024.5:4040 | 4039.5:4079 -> -0.13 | 32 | 55.7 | 52.3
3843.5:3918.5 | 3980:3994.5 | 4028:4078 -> -0.15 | 35.4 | 56.3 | 48.3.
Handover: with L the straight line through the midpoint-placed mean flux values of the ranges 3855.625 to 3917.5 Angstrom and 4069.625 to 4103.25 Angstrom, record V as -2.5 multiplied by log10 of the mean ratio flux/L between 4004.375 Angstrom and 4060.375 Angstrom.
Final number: -0.09 mag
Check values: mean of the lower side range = 35.5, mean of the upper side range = 61.3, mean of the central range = 58.9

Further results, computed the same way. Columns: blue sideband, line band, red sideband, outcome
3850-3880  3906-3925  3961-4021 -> -0.13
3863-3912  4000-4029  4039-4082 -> -0.20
